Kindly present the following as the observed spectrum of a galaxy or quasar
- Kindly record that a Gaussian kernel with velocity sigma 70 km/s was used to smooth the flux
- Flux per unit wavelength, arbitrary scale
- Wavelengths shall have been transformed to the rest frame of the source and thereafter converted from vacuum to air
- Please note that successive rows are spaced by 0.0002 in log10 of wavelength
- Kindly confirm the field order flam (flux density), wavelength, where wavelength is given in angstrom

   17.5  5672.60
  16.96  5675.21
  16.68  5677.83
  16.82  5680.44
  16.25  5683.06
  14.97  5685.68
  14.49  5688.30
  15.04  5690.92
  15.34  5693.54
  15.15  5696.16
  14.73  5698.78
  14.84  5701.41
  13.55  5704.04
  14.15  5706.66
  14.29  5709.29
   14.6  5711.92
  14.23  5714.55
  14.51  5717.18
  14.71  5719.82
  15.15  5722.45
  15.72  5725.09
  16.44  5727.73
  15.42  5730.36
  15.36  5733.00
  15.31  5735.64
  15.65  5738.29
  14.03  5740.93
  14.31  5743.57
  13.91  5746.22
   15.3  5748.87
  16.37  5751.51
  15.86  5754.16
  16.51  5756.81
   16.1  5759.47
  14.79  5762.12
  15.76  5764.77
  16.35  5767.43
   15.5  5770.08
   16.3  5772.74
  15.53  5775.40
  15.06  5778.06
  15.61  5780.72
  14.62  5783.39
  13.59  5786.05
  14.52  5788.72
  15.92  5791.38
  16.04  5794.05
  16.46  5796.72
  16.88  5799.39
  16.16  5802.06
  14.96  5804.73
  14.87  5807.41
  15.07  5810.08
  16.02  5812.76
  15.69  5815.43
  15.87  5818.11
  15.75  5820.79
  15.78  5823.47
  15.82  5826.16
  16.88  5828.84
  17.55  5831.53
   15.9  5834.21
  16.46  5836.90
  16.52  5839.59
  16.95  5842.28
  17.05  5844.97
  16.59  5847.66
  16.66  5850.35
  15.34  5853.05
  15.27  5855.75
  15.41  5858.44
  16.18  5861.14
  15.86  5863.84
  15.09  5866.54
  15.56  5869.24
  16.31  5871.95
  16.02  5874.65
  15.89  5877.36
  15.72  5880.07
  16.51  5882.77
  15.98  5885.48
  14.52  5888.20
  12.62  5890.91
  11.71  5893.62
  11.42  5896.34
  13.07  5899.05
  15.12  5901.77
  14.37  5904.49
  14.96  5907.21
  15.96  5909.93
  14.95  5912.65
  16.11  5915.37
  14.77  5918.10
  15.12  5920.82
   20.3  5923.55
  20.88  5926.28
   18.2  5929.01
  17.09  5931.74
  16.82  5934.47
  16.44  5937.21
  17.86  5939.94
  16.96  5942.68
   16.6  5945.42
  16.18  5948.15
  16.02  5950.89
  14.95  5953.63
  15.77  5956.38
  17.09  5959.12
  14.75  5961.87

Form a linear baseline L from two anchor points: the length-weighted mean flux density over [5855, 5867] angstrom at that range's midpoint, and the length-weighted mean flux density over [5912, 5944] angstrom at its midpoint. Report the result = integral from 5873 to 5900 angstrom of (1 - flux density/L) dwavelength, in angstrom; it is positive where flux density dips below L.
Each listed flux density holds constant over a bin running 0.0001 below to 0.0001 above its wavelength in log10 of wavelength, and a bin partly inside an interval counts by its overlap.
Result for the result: 3.01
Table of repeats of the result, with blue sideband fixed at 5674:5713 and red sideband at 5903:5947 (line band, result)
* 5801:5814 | 0.44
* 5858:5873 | 0.53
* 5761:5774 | -0.07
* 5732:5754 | 0.63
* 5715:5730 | 0.12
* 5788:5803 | -0.18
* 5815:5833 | -0.19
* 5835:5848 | -0.43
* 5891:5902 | 2.63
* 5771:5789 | 0.78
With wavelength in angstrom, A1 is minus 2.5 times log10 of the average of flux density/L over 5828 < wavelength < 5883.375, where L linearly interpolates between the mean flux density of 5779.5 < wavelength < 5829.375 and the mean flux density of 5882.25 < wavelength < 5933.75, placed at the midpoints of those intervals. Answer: -0.04 mag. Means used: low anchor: 15.6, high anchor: 15.5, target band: 16.2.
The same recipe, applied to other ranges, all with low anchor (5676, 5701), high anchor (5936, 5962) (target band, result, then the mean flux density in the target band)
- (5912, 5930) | -0.07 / 17.3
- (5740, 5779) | 0.02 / 15.5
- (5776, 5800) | 0.03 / 15.4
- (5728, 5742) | 0.03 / 15.3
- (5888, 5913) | 0.17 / 13.8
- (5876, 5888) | 0.02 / 15.9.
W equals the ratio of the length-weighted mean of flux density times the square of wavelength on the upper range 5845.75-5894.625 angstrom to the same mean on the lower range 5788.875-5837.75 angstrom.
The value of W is 0.99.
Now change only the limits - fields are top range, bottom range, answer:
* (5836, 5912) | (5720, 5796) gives 1.03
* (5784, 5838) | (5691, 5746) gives 1.10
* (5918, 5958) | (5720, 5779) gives 1.17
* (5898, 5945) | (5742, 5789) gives 1.13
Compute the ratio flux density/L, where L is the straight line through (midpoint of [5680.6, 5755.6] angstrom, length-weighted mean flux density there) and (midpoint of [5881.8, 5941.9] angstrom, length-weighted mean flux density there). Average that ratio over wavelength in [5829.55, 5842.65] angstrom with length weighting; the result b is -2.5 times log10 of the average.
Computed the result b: -0.08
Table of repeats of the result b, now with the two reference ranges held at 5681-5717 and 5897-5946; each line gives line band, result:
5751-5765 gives -0.05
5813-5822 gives -0.01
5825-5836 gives -0.06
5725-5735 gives -0.05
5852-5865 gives 0.02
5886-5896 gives 0.23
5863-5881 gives 0.02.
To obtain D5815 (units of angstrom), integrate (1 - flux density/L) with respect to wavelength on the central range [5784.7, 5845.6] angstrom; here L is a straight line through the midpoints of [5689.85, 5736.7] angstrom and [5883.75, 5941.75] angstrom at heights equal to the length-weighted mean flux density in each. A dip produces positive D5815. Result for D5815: -2.5 angstrom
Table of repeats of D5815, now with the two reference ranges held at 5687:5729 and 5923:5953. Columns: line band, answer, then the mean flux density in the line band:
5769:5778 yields -0.1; 15.7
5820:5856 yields -0.2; 16.4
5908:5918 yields 1.0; 15.5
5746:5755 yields -0.1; 15.5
